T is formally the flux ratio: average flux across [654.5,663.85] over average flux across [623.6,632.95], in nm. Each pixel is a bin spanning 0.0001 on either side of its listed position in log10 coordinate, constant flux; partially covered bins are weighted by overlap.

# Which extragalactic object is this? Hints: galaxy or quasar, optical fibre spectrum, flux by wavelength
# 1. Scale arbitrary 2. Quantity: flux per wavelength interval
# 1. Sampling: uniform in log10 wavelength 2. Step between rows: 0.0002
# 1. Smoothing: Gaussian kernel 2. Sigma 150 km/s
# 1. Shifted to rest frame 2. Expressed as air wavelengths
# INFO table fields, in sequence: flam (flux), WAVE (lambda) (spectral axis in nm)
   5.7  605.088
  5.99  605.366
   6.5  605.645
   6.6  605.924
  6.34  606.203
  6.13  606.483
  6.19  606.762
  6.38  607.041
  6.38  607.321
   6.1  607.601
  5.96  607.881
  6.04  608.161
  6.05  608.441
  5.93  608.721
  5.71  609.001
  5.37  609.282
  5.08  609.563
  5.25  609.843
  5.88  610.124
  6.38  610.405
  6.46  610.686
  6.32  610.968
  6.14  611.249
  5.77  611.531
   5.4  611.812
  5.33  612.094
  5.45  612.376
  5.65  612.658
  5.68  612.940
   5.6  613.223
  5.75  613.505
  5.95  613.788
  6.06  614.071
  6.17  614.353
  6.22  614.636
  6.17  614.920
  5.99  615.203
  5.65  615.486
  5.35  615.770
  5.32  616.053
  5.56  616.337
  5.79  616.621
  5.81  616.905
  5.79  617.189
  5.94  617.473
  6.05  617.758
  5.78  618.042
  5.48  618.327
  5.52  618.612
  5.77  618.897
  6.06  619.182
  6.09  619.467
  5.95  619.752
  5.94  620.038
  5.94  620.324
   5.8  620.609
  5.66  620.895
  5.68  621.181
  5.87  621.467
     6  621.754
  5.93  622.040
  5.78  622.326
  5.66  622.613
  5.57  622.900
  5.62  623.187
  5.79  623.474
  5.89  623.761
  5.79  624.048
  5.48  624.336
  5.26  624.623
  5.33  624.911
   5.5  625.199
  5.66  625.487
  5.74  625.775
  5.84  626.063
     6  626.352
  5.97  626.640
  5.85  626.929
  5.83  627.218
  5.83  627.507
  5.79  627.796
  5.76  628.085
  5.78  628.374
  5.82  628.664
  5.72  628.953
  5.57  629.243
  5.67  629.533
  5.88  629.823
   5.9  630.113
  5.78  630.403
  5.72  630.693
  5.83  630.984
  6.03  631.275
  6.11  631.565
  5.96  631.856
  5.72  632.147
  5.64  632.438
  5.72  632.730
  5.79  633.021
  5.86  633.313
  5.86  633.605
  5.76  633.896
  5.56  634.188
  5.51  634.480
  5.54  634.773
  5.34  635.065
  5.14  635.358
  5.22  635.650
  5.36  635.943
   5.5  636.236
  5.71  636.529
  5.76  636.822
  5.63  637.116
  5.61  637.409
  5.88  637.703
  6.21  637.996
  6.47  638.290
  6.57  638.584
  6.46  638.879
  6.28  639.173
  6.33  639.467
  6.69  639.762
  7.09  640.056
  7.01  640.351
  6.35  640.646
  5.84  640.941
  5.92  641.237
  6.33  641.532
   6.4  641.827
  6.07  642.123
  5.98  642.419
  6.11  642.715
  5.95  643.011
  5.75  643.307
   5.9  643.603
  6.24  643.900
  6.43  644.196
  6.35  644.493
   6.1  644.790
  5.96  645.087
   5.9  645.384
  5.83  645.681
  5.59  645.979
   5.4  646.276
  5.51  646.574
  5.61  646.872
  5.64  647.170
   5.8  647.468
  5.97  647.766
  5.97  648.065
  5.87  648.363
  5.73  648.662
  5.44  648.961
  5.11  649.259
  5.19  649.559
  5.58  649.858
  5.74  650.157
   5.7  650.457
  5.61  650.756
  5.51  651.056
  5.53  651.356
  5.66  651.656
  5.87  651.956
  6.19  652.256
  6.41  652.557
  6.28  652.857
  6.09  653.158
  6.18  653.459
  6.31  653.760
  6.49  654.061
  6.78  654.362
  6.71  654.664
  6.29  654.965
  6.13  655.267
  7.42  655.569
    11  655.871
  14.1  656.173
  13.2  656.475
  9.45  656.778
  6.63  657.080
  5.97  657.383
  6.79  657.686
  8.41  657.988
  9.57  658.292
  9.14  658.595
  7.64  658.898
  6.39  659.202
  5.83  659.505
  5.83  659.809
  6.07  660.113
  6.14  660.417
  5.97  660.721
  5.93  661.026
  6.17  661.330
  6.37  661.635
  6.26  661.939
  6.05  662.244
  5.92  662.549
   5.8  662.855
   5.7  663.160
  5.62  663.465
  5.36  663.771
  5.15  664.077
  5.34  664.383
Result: 1.25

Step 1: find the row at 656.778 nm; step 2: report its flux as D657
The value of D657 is 9.45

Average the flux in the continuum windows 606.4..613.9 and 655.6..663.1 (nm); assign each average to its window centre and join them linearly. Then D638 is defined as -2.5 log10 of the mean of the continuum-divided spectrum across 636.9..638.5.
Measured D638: 0.14 mag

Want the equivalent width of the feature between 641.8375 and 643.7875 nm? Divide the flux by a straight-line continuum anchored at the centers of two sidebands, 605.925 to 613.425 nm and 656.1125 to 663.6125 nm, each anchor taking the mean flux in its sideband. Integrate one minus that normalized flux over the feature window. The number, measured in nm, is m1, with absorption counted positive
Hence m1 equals 0.21 nm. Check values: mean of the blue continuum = 5.9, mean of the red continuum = 7.15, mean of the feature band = 5.99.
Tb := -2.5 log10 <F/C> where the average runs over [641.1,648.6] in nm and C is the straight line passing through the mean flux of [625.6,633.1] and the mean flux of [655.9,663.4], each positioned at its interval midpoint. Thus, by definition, 0.11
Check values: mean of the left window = 5.82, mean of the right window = 7.34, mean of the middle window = 5.94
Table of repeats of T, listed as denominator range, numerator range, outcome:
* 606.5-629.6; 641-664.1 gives 1.11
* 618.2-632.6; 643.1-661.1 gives 1.14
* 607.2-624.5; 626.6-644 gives 1.02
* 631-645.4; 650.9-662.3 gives 1.18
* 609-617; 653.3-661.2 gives 1.31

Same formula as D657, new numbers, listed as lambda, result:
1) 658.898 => 7.64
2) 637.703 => 5.88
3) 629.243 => 5.57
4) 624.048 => 5.79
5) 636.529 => 5.71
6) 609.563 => 5.08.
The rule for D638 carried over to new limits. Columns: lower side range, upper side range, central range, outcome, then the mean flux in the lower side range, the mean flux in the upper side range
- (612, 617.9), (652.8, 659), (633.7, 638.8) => 0.21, 5.78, 7.96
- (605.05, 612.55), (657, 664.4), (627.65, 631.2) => 0.07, 5.96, 6.42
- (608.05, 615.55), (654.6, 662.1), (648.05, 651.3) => 0.29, 5.83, 7.58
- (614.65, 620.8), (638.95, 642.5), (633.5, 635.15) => 0.11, 5.81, 6.37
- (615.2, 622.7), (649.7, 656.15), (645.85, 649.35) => 0.14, 5.78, 6.51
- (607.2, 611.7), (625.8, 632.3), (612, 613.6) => 0.06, 5.92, 5.83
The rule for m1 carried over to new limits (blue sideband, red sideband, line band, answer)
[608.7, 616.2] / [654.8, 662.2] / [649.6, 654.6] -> 0.917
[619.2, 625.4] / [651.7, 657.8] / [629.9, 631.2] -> 0.077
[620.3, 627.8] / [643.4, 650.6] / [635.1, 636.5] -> 0.101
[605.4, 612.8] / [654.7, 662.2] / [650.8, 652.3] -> 0.334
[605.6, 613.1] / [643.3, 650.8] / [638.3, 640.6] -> -0.321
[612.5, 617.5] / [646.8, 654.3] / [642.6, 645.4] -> -0.120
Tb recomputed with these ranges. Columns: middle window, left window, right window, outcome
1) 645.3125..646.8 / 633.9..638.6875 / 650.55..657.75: 0.16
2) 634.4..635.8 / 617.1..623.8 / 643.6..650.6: 0.09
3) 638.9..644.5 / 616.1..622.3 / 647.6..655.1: -0.07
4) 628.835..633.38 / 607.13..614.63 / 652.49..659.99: 0.15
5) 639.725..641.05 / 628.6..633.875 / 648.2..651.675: -0.16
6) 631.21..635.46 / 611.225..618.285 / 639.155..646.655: 0.06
